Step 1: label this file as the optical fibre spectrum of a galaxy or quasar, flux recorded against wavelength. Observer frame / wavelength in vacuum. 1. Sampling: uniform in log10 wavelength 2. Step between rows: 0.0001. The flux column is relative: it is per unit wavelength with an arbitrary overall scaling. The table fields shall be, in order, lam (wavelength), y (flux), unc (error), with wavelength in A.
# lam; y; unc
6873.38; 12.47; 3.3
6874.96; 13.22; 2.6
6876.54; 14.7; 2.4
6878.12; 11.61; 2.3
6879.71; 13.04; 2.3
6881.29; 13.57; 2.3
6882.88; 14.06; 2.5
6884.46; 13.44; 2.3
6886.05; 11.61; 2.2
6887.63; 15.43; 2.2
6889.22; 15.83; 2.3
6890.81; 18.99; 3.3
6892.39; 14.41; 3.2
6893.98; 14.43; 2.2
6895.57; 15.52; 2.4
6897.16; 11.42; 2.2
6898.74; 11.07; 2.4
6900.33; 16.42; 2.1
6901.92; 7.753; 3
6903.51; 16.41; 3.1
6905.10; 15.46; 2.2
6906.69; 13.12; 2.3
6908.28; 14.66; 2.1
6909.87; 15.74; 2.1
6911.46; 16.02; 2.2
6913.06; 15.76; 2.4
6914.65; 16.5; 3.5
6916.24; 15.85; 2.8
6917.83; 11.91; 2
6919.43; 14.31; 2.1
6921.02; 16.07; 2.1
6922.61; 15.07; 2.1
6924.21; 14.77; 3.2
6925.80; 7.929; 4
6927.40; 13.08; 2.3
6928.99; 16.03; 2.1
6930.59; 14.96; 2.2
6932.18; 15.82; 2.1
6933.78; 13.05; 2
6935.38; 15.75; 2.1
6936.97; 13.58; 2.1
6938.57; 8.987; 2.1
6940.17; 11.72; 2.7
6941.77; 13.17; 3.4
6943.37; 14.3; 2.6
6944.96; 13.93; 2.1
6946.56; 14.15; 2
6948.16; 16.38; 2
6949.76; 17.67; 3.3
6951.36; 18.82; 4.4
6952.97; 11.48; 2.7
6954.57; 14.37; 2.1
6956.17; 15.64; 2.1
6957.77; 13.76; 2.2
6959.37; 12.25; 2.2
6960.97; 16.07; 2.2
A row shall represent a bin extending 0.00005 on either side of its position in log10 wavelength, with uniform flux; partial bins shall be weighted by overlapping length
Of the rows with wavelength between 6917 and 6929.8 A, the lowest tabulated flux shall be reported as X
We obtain 7.929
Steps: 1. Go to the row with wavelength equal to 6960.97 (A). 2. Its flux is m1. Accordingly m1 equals 16.07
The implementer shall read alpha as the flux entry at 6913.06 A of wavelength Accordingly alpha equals 15.76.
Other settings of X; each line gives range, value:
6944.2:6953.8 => 11.48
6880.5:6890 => 11.61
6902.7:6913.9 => 13.12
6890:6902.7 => 7.753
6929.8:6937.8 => 13.05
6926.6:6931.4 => 13.08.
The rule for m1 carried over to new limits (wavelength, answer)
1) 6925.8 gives 7.929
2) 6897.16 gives 11.42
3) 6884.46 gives 13.44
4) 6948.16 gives 16.38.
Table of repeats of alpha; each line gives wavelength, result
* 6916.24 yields 15.85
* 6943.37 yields 14.3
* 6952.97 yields 11.48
